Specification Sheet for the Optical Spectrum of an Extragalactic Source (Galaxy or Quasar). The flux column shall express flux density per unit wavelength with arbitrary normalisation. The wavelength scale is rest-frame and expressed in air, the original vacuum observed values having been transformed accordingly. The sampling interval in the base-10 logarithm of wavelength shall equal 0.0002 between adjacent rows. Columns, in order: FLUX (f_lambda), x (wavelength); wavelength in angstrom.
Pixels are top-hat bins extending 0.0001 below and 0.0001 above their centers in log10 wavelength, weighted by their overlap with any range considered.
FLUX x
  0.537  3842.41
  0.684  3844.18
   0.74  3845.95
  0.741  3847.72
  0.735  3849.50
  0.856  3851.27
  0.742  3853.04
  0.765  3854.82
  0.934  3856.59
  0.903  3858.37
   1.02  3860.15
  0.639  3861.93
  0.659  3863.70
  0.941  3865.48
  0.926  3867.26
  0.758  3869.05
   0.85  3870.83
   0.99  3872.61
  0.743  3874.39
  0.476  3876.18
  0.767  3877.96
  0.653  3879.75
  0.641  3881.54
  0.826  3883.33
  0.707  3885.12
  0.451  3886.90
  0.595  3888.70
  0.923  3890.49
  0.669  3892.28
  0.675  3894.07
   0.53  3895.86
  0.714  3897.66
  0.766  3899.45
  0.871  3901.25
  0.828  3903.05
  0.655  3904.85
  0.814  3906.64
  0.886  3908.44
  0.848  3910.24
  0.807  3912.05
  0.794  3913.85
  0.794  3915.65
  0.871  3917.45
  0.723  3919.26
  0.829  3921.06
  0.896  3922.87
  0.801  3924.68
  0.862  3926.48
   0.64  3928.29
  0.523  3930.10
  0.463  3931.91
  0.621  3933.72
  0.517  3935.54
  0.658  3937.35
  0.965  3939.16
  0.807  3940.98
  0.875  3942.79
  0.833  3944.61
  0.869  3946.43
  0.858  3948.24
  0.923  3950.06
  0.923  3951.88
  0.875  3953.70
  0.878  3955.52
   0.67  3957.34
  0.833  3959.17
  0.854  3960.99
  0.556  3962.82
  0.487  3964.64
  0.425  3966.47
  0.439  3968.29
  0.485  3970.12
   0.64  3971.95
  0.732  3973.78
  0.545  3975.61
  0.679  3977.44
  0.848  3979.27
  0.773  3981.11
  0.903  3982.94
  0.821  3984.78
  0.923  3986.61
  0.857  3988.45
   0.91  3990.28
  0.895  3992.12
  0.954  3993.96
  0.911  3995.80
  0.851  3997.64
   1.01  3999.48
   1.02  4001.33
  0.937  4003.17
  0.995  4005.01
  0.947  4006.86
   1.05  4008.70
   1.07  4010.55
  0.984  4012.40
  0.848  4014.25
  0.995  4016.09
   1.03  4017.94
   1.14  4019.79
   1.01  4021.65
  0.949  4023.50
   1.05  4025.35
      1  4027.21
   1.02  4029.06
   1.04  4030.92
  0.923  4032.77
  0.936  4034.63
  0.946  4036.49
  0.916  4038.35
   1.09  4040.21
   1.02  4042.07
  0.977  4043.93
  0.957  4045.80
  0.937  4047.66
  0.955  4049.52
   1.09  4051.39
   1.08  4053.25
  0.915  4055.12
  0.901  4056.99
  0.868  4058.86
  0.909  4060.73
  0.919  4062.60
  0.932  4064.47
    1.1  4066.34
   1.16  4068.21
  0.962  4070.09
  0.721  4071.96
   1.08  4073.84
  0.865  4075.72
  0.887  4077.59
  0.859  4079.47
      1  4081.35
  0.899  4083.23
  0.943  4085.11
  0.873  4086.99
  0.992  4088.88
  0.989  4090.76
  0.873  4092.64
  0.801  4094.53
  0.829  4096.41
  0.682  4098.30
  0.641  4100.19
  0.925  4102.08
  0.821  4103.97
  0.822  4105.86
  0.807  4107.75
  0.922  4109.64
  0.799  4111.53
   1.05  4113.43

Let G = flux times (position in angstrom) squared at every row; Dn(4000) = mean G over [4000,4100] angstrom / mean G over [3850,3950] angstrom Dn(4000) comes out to 1.35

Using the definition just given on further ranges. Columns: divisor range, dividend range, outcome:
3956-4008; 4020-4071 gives 1.30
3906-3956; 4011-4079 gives 1.31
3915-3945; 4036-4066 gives 1.38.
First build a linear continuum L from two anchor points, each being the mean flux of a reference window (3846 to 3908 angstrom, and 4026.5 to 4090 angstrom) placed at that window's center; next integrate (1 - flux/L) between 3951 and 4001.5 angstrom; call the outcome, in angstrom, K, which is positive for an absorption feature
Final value 5.7 angstrom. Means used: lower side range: 0.758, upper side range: 0.961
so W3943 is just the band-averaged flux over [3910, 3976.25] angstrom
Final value 0.732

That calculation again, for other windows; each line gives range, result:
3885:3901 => 0.677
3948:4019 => 0.83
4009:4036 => 1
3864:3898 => 0.727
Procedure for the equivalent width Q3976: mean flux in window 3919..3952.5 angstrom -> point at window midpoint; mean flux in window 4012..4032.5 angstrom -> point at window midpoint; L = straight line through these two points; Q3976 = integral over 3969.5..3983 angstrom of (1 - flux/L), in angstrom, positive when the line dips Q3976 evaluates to 2.9 angstrom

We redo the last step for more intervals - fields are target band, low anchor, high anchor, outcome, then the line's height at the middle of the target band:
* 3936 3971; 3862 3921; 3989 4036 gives 4.88 angstrom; 0.869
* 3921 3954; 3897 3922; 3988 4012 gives 3.01 angstrom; 0.849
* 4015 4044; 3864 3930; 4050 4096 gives -3.43 angstrom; 0.897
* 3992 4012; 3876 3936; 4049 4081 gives -2.50 angstrom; 0.862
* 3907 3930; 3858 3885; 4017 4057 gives 1.08 angstrom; 0.842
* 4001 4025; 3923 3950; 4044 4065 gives -3.25 angstrom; 0.88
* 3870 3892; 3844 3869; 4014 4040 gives 3.09 angstrom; 0.834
